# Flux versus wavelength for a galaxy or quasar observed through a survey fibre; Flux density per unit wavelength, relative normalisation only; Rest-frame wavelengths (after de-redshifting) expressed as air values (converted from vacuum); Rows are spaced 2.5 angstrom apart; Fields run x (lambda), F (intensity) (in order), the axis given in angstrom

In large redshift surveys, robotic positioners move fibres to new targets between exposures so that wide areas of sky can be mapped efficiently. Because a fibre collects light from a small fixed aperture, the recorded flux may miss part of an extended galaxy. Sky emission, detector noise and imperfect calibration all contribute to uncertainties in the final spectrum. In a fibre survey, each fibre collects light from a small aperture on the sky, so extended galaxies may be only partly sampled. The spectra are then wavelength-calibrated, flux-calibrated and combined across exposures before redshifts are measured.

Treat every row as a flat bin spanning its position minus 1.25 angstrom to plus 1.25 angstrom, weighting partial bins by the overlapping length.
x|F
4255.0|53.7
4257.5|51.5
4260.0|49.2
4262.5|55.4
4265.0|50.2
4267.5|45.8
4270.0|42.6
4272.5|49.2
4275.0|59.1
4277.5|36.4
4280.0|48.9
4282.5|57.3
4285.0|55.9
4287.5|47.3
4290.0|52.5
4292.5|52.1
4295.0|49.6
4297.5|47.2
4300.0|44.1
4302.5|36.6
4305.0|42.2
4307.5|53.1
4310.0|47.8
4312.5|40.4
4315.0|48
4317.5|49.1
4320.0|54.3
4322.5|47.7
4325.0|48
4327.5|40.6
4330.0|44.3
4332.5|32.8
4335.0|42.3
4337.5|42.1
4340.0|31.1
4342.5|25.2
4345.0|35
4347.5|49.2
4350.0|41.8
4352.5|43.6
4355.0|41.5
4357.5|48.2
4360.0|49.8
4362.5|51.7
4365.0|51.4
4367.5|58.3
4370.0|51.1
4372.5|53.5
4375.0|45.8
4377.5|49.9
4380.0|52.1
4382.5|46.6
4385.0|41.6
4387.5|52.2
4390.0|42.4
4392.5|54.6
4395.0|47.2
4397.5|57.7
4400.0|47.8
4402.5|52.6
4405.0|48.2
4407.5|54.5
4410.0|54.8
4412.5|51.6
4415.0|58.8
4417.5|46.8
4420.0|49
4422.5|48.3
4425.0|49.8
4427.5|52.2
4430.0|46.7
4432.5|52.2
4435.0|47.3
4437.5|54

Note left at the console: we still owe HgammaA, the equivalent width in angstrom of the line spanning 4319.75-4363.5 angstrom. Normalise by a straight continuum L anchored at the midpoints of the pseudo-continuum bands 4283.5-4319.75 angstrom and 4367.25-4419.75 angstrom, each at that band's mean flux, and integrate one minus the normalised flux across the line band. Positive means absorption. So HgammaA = 5.9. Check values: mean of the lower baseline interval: 47.8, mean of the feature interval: 42.4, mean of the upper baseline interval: 50.7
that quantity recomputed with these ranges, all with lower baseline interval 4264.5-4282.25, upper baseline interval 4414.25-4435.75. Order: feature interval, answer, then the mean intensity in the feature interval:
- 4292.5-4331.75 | 1.8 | 46.2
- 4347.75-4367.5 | 0.5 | 47.7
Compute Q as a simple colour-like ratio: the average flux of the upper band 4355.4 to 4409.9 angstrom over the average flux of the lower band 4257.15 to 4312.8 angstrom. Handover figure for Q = 1.04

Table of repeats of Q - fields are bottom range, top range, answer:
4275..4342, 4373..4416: 1.10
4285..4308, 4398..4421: 1.09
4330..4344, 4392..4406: 1.44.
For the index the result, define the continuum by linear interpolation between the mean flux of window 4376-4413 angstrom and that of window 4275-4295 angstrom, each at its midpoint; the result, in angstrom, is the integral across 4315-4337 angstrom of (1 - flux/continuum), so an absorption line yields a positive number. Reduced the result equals 2.4 angstrom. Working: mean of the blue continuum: 50.6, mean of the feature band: 45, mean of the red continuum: 50.2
